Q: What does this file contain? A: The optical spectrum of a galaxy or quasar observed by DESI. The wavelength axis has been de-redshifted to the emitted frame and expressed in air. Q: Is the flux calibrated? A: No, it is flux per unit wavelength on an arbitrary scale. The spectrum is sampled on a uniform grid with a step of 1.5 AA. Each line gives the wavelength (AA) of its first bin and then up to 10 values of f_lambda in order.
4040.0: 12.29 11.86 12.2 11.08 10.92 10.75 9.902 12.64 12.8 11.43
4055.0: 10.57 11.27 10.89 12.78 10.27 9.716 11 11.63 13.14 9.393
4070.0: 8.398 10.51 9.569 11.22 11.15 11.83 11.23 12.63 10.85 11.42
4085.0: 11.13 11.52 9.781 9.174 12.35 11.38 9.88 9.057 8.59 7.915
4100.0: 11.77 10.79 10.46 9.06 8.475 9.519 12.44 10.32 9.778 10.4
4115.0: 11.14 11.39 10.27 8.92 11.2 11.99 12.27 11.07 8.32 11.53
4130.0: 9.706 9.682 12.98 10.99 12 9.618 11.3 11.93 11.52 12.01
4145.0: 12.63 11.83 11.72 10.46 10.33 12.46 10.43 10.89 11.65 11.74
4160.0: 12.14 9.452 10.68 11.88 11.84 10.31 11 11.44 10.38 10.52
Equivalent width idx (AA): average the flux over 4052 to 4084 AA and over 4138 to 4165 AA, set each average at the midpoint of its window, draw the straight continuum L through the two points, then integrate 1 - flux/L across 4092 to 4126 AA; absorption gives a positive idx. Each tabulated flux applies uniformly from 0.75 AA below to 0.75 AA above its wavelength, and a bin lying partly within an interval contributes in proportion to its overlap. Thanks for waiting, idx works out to 2.6 AA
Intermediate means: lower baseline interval 11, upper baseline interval 11.4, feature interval 10.3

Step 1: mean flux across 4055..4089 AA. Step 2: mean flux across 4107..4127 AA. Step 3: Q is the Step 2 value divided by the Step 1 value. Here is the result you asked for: 0.98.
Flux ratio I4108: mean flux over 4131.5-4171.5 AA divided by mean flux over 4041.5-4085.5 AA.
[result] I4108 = 1.02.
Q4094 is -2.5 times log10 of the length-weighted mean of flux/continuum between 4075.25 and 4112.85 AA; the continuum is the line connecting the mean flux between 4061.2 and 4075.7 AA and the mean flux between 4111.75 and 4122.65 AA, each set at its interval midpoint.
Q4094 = 0.01 mag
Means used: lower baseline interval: 10.5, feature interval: 10.5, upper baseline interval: 10.6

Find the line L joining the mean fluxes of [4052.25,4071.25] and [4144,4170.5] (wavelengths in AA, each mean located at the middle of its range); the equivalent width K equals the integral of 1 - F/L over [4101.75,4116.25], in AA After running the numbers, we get 1.1 AA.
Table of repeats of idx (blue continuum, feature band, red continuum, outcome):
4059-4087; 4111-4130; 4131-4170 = 0.91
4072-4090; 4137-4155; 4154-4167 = -0.32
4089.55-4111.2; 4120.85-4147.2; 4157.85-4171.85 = -1.51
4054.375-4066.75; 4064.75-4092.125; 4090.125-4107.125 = -1.00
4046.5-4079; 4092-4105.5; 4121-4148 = 1.59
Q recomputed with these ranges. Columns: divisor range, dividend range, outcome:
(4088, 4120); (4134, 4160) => 1.12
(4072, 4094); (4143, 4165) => 1.03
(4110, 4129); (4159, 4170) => 1.04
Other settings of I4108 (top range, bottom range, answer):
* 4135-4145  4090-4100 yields 1.15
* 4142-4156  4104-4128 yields 1.10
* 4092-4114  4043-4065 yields 0.89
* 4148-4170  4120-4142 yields 1.01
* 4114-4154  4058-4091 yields 1.02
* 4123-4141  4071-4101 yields 1.03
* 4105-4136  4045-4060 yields 0.94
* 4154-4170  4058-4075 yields 1.04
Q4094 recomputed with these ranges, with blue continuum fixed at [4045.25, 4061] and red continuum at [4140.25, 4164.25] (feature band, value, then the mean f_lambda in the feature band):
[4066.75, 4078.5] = 0.08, 10.6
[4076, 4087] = -0.01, 11.5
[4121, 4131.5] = 0.06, 10.8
